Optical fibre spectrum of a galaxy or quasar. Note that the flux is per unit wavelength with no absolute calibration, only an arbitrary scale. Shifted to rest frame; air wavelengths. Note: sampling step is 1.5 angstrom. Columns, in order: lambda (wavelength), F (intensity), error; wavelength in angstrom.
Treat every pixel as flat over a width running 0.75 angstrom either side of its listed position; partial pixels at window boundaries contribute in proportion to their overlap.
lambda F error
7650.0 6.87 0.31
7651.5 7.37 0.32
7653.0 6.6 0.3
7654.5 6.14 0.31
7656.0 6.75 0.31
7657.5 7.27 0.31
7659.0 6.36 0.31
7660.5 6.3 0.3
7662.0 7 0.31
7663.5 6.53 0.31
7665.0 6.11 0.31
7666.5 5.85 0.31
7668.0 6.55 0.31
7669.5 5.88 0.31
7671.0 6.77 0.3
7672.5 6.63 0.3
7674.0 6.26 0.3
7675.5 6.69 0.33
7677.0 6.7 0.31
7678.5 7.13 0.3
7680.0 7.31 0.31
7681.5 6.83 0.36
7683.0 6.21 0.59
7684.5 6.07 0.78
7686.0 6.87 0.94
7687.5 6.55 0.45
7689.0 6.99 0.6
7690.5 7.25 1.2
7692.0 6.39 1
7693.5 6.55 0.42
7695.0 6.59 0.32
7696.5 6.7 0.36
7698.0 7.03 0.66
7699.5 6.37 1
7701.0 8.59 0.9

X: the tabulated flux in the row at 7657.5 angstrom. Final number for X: 7.27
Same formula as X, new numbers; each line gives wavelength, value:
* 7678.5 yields 7.13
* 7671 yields 6.77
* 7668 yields 6.55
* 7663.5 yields 6.53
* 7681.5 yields 6.83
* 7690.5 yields 7.25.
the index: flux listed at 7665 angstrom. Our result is 6.11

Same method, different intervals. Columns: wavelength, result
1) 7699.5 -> 6.37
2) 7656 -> 6.75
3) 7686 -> 6.87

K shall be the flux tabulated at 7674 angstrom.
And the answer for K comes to 6.26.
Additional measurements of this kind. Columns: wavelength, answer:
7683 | 6.21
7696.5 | 6.7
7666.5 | 5.85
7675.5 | 6.69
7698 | 7.03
